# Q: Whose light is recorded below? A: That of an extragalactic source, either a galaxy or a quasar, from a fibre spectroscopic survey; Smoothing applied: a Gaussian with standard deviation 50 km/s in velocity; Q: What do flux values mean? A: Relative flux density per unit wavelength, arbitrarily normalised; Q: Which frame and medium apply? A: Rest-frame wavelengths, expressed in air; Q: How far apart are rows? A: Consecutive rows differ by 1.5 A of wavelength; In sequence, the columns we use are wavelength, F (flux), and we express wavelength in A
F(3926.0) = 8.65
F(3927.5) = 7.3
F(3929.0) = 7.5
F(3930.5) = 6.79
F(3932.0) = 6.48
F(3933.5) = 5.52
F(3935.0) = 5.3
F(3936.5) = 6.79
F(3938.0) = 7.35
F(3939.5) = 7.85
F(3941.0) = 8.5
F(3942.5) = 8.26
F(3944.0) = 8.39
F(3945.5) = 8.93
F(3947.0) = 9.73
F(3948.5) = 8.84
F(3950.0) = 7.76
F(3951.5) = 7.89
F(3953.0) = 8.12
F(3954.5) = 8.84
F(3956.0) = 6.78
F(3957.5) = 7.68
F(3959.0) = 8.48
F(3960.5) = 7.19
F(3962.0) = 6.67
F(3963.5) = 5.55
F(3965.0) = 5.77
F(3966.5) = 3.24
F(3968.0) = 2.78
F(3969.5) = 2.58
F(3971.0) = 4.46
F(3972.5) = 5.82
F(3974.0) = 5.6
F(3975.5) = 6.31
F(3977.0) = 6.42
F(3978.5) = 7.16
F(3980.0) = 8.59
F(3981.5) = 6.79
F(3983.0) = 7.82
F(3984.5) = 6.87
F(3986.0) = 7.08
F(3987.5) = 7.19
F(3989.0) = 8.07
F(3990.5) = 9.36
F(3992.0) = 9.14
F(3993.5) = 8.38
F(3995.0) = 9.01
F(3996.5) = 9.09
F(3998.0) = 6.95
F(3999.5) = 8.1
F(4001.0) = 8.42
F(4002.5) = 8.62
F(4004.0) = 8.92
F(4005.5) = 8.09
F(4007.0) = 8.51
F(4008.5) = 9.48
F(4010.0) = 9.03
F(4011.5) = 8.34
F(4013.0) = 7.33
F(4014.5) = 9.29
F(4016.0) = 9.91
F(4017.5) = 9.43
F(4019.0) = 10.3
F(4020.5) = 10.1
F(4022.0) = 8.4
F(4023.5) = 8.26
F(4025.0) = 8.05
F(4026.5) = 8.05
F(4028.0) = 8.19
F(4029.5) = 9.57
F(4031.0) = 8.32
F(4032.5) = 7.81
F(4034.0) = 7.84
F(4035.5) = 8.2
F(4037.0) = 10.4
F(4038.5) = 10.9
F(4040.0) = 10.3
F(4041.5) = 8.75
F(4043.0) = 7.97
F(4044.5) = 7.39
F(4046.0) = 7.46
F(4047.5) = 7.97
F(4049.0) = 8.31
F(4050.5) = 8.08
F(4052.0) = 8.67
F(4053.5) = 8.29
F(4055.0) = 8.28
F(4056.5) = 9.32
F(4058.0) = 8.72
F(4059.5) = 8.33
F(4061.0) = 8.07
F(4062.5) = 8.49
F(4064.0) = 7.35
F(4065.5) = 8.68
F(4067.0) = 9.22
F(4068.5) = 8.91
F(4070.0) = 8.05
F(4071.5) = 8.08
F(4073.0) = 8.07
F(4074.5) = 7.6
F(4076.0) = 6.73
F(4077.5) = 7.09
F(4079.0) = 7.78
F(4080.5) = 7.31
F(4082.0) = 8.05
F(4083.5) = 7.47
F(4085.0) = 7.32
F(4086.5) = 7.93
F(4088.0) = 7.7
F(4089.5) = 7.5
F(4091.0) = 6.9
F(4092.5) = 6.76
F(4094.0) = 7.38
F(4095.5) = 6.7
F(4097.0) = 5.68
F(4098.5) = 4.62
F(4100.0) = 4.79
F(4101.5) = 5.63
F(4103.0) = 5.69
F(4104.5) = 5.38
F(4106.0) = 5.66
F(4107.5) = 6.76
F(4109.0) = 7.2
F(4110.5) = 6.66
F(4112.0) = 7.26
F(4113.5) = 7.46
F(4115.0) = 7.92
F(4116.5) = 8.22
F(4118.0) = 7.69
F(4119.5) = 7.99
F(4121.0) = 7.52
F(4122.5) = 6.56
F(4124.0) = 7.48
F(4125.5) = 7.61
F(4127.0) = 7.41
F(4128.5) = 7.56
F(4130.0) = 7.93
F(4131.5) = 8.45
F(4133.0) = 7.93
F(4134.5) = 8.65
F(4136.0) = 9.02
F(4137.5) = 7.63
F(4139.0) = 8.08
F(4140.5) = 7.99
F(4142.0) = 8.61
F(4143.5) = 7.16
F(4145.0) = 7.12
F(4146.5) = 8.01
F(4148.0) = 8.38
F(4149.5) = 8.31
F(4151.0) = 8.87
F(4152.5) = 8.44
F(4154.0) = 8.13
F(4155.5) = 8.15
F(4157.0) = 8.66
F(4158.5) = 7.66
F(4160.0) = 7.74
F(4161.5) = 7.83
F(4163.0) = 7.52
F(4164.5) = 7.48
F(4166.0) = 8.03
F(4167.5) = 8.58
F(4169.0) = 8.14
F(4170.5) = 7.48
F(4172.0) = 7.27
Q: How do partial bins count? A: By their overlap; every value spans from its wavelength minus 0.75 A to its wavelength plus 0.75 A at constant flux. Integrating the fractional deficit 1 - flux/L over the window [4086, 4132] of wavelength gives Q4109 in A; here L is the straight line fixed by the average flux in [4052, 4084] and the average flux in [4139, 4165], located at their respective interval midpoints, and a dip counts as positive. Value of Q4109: 6.3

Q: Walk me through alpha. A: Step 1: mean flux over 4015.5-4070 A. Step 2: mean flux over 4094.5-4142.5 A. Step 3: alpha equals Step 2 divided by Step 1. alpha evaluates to 0.83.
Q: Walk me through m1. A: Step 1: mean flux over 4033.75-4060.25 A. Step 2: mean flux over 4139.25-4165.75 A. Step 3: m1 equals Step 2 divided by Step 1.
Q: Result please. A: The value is 0.93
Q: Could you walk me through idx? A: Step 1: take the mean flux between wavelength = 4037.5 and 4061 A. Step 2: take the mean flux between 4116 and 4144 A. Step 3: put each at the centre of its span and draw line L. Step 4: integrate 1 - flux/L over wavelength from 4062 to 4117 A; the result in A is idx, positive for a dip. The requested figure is 7.08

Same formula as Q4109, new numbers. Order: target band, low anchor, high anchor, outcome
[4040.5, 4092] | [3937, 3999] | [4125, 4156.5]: -1.9 A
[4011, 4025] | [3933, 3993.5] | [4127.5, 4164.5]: -3.1 A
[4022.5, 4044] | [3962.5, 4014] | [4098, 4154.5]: -4.3 A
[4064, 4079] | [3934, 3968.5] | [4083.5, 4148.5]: -1.5 A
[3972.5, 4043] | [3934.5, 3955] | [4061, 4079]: -3.0 A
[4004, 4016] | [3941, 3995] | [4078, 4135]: -2.6 A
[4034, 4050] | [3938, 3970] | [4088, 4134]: -3.7 A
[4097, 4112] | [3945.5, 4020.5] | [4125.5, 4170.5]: 3.9 A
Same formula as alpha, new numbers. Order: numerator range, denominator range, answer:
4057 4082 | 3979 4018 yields 0.96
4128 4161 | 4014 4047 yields 0.92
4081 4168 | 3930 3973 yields 1.09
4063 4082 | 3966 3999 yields 1.17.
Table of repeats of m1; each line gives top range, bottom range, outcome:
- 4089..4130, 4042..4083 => 0.84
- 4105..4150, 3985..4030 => 0.89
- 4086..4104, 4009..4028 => 0.72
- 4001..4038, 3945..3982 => 1.31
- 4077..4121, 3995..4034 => 0.80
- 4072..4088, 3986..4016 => 0.89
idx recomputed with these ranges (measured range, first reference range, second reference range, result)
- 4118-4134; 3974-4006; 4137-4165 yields 0.6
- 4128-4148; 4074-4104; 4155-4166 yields -1.3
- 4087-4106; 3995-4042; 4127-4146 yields 4.7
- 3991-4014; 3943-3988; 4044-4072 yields -3.3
